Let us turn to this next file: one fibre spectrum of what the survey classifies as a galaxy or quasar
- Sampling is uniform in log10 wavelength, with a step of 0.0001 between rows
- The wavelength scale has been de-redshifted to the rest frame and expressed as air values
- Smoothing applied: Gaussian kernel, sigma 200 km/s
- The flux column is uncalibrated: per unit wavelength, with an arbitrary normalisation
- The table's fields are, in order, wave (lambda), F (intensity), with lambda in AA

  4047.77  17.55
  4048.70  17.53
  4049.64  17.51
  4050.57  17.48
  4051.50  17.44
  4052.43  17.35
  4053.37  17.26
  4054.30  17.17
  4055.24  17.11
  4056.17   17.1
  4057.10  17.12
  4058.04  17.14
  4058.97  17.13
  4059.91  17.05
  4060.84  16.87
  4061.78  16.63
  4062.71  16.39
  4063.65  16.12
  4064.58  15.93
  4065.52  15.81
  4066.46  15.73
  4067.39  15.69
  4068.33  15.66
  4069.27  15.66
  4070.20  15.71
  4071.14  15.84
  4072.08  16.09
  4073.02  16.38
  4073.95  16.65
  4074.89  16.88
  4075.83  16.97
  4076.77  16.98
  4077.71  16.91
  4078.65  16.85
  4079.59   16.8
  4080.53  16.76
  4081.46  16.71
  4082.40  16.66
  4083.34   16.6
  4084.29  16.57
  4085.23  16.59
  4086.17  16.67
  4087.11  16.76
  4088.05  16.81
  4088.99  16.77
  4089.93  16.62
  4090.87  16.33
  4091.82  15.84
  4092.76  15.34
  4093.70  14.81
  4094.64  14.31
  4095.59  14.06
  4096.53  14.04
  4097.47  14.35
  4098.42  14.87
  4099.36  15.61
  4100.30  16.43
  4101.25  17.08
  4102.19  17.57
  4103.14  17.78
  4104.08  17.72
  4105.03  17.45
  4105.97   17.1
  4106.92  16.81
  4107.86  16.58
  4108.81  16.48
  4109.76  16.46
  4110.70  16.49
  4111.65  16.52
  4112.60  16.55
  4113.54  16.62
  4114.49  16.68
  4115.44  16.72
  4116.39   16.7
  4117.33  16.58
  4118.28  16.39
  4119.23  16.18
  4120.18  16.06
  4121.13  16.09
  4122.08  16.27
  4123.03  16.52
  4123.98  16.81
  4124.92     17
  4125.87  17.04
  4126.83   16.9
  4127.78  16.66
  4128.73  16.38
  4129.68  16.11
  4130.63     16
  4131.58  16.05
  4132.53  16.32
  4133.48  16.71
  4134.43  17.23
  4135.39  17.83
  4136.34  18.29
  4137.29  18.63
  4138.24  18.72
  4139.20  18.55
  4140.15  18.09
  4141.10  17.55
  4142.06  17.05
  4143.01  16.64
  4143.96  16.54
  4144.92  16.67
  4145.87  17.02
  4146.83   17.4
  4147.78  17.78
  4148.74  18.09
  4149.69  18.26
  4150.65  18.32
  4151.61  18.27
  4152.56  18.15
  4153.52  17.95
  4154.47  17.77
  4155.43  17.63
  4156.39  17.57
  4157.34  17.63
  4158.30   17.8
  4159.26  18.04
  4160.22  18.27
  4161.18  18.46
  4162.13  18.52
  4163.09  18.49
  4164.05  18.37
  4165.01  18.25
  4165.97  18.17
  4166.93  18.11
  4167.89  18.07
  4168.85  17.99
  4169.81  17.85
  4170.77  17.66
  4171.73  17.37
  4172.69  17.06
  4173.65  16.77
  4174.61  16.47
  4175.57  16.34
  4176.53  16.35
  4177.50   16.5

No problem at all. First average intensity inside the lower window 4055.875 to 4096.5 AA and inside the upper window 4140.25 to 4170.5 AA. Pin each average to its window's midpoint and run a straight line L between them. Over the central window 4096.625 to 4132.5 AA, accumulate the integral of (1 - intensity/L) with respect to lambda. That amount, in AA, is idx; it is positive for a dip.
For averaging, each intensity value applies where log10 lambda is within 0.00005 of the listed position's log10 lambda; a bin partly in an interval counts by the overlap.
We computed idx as 1.14 AA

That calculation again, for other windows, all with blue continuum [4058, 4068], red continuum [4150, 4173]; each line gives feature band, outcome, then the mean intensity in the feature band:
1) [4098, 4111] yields 0.23 AA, 16.8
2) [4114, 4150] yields 1.03 AA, 17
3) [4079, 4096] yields 0.60 AA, 16.2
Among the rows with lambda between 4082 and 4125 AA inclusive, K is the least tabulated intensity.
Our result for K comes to 14.04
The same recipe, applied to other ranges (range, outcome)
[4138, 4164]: 16.54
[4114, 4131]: 16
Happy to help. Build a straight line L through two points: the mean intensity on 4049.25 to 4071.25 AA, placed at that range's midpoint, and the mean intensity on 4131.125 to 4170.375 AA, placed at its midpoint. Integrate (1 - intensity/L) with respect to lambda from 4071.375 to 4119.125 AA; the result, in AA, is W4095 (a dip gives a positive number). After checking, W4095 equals 1.9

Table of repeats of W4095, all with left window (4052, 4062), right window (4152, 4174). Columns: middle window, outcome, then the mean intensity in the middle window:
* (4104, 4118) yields 0.6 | 16.7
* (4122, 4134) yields 0.8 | 16.5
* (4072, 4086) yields 0.4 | 16.7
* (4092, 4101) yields 1.3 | 15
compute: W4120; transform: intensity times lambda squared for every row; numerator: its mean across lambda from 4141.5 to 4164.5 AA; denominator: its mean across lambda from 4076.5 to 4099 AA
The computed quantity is 1.14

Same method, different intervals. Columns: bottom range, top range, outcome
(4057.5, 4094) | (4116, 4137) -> 1.04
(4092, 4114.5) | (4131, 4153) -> 1.11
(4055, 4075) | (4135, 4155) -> 1.13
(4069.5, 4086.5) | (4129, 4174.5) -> 1.10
